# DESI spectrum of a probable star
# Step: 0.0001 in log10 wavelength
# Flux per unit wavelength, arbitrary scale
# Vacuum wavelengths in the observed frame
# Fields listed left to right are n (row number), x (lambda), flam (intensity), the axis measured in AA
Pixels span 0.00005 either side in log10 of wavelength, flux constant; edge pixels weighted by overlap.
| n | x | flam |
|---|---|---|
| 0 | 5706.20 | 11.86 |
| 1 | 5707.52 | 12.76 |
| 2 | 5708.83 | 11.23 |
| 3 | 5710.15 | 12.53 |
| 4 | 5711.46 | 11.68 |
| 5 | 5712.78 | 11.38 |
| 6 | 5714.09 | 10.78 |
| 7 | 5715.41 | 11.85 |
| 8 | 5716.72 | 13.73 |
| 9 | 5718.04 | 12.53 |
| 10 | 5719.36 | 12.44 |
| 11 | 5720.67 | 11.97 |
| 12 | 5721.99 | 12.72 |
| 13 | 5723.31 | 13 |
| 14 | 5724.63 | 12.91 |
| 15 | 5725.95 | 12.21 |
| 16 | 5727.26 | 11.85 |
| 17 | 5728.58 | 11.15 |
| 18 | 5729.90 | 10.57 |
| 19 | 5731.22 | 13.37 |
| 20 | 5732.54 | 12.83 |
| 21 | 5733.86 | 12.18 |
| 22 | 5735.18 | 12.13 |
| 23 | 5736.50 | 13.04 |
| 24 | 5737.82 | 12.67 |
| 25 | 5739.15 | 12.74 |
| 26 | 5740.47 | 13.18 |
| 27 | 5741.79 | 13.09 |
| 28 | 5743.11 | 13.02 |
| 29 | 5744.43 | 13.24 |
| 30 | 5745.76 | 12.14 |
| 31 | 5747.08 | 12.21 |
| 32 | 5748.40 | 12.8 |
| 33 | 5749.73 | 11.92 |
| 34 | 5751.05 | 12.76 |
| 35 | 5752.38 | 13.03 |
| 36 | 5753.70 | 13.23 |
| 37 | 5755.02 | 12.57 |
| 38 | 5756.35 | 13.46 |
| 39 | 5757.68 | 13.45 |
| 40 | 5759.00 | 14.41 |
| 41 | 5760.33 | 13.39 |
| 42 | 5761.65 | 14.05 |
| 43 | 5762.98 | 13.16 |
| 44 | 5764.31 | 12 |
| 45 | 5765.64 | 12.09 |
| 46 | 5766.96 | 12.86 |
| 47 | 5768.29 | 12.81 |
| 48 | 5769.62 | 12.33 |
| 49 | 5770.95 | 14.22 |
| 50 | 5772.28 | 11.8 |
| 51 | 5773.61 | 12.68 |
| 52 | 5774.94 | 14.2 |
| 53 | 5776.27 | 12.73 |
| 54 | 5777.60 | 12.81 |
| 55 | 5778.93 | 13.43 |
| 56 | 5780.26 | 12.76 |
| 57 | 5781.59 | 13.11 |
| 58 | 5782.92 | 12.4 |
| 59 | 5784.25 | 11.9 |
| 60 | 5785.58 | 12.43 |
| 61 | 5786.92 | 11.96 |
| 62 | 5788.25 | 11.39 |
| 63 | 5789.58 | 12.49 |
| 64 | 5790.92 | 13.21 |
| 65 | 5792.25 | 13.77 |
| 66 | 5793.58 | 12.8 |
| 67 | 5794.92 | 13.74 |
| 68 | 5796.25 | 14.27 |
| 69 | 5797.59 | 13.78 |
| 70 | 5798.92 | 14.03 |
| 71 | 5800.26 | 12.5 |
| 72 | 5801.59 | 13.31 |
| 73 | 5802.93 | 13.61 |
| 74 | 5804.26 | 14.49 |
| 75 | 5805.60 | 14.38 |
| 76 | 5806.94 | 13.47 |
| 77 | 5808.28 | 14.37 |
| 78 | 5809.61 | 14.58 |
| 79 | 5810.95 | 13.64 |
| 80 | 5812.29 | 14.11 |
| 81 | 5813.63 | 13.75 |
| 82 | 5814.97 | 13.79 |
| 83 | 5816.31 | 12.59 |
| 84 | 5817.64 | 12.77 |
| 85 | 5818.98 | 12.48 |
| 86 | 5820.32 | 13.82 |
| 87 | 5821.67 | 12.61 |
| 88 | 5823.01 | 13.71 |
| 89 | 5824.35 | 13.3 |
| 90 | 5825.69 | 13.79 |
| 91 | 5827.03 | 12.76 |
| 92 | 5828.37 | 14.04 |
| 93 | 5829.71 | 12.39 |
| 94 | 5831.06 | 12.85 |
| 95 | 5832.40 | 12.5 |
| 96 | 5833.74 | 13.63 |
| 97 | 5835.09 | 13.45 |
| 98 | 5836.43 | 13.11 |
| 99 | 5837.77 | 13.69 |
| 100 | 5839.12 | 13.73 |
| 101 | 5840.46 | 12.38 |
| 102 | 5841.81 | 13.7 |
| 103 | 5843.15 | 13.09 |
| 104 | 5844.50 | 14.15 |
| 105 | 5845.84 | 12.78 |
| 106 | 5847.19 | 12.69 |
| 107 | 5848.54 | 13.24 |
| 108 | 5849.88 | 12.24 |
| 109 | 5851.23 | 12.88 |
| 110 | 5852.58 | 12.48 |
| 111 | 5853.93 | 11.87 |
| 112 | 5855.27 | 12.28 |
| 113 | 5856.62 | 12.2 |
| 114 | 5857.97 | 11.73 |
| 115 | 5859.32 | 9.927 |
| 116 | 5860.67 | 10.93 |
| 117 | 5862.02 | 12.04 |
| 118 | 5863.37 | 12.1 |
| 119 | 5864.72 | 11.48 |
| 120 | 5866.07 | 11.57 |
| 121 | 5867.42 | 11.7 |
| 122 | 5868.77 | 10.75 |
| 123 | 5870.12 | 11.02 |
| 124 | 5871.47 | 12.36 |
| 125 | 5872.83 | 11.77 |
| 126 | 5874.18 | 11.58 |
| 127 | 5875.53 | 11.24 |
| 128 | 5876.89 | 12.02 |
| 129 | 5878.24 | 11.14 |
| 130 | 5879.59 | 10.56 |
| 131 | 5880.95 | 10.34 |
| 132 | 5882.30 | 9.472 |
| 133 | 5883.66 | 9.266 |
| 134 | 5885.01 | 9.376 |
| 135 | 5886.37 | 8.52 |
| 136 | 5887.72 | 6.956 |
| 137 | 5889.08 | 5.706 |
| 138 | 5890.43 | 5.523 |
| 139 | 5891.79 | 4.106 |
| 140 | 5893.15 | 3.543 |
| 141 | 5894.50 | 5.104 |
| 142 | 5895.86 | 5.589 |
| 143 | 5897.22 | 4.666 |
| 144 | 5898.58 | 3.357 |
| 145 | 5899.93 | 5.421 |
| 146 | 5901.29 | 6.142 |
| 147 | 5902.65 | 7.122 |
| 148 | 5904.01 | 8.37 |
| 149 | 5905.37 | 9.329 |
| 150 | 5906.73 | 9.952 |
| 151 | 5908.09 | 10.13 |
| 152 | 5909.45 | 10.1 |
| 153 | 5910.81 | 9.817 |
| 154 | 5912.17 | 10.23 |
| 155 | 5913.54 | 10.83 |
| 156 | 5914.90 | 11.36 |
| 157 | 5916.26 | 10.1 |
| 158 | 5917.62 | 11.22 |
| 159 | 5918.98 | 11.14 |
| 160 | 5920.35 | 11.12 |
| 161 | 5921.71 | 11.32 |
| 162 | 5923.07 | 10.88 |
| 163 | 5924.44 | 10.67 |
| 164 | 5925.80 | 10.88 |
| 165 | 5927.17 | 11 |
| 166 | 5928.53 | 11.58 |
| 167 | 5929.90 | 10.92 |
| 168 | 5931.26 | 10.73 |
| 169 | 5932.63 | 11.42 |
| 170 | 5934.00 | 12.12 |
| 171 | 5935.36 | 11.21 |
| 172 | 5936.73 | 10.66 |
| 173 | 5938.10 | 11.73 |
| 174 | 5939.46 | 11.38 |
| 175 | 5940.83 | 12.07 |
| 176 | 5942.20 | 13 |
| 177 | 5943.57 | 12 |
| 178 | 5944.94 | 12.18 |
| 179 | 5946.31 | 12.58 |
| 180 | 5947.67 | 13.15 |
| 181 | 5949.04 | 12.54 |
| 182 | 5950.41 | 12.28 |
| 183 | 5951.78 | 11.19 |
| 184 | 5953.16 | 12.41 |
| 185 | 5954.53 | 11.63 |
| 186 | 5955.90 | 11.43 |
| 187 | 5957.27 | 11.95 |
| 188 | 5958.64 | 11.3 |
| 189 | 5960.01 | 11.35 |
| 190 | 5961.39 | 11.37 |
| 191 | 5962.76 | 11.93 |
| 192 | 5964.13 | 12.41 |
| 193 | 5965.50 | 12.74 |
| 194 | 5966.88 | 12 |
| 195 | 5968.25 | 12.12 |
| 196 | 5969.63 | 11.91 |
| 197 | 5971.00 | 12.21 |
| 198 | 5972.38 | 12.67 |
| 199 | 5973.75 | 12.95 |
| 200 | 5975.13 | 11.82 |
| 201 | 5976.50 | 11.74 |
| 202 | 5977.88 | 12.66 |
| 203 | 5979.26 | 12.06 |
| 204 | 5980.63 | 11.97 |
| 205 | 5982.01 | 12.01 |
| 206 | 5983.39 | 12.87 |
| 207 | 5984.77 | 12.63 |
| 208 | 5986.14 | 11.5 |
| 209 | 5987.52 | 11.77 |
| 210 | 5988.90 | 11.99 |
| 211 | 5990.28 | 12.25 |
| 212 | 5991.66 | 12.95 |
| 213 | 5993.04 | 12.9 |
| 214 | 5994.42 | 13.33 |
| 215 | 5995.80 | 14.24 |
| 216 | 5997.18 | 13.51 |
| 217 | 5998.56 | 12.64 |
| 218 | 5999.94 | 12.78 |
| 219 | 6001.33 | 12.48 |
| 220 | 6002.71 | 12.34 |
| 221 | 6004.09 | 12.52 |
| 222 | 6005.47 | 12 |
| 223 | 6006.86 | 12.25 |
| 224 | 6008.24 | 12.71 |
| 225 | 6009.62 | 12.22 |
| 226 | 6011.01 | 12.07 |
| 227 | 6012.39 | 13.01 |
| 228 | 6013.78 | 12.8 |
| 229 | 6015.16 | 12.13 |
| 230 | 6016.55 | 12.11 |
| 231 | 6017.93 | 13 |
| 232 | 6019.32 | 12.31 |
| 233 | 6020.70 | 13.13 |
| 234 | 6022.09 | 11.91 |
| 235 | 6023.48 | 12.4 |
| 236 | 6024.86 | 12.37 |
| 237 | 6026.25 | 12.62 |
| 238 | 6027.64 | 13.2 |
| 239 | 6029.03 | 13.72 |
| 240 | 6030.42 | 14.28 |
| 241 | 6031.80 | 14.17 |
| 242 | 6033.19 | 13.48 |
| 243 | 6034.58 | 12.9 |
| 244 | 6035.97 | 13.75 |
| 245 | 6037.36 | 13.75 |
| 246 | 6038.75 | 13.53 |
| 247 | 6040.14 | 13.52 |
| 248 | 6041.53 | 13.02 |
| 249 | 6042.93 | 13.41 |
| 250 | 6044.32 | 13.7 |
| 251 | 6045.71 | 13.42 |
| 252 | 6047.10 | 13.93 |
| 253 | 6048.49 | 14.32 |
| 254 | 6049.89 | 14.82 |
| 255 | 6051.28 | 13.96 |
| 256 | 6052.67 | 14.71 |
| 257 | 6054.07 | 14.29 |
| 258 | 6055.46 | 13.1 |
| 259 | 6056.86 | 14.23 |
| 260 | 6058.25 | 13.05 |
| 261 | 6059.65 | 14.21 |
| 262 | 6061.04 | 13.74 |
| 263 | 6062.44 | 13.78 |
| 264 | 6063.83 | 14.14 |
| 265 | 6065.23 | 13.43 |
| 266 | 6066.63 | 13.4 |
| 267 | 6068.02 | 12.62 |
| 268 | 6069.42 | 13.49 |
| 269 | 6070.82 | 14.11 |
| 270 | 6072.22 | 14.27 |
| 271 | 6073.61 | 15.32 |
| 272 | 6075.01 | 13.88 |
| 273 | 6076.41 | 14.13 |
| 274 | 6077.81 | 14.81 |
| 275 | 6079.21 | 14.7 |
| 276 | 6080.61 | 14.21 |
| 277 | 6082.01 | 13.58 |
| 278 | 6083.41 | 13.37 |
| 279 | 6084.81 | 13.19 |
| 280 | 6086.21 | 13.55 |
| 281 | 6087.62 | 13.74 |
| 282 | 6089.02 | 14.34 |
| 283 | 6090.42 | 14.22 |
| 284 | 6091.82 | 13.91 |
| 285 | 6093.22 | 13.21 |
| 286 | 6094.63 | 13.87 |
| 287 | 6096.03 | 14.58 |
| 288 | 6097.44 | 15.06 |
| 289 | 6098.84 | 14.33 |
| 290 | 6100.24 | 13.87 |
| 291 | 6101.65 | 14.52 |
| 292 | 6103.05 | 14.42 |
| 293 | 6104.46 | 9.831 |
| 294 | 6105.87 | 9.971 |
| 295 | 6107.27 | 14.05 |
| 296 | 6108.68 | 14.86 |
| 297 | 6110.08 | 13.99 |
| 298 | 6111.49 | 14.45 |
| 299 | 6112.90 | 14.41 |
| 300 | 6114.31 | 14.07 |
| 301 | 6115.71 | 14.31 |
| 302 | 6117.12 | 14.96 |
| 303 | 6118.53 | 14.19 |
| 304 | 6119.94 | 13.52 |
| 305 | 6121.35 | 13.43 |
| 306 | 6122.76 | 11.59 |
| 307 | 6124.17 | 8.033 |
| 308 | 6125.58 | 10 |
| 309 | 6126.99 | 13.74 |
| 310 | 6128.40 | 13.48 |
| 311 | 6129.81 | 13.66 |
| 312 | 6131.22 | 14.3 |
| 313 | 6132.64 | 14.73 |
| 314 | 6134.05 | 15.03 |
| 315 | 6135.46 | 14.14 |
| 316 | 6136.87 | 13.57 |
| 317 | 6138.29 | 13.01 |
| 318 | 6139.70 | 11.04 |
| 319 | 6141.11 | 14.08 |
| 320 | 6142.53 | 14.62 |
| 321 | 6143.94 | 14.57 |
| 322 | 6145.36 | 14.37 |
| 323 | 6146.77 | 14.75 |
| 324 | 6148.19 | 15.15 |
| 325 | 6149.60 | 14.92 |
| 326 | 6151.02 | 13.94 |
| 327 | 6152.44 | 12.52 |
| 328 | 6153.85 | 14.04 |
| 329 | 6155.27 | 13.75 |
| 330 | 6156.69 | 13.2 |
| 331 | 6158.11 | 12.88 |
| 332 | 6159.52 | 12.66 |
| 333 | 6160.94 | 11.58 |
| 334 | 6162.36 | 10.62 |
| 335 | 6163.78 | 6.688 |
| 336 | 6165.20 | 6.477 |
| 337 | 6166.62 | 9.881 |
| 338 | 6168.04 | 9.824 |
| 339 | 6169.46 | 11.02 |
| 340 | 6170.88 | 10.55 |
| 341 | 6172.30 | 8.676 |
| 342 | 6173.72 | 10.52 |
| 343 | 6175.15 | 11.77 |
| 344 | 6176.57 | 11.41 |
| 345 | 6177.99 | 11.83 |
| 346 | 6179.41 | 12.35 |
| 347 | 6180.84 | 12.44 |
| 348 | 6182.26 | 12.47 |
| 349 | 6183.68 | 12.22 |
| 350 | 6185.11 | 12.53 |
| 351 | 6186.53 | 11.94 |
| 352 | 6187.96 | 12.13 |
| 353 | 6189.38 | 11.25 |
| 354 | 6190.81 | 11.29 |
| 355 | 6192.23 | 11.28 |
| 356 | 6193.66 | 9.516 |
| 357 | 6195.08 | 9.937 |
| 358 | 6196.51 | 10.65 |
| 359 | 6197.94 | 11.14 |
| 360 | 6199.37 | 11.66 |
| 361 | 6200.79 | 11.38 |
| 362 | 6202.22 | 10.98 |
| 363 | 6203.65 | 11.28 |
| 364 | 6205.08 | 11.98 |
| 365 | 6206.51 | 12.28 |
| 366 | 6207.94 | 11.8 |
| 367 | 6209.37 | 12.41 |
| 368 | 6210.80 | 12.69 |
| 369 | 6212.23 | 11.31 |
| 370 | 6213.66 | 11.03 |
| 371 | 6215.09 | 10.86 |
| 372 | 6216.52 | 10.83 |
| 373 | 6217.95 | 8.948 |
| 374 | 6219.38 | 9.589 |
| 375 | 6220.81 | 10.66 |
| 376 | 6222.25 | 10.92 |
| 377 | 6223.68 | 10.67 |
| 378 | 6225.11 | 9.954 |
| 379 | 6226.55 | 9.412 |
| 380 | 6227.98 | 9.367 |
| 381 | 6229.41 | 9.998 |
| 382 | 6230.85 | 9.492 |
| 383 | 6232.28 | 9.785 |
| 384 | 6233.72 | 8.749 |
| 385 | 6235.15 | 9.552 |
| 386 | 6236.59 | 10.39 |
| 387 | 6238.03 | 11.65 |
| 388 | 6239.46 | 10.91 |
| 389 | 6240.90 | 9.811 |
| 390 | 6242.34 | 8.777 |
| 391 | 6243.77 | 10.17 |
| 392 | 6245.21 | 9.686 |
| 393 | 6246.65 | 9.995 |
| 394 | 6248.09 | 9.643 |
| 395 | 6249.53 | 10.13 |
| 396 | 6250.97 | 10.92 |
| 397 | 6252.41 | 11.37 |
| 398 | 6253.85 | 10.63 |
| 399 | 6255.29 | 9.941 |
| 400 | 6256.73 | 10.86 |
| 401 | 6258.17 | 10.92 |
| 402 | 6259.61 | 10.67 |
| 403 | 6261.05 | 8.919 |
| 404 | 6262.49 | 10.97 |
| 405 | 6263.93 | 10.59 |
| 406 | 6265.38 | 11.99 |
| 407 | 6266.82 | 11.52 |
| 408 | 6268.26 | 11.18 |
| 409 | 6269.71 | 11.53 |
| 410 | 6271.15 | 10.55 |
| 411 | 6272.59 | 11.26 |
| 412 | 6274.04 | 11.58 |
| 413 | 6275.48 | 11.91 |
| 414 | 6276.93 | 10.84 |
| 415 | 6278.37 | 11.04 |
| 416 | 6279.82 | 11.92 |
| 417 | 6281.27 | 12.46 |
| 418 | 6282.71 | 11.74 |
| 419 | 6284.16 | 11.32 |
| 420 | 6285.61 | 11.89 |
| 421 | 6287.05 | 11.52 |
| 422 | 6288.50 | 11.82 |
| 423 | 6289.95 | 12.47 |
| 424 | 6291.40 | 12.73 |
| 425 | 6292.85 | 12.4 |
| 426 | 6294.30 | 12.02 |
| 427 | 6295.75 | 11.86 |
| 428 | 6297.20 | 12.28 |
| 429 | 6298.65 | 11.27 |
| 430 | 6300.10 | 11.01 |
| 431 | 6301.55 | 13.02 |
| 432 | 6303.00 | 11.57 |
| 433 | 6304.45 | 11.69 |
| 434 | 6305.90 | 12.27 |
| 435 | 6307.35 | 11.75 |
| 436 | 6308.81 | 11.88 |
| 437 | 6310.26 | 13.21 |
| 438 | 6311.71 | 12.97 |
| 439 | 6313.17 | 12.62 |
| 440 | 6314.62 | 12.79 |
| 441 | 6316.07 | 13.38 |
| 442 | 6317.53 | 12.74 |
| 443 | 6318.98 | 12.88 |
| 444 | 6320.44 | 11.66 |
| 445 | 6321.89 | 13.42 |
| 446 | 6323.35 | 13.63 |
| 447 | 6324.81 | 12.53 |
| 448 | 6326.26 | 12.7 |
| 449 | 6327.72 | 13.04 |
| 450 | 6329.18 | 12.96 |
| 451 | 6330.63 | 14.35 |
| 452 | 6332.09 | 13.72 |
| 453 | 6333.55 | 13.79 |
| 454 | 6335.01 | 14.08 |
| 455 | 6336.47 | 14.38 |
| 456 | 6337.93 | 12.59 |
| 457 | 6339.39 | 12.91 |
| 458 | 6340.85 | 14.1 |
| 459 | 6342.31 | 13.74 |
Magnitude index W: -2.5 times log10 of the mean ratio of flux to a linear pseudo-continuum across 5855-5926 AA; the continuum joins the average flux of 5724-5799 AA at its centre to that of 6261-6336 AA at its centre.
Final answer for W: 0.31 mag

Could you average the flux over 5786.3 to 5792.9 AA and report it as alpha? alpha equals 12.6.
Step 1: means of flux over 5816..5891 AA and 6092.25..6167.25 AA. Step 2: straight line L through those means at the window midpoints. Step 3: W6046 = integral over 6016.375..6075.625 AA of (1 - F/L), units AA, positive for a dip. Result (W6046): -3.75 AA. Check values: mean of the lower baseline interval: 11.8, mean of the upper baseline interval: 13.2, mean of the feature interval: 13.6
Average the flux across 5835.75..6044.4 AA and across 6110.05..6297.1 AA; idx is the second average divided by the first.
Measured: 1.01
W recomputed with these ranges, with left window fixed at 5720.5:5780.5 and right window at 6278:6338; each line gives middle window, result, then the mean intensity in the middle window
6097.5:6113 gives -0.08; 13.6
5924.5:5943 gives 0.11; 11.4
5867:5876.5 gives 0.11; 11.5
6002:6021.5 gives 0.02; 12.5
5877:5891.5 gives 0.41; 8.69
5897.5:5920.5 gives 0.37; 9.04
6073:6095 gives -0.11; 14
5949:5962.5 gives 0.09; 11.7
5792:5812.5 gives -0.09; 13.8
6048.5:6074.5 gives -0.11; 13.9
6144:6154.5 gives -0.14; 14.3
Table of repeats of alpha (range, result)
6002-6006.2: 12.3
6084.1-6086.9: 13.4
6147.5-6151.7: 14.7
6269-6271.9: 11.1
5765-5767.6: 12.5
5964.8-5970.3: 12.2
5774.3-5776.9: 13.5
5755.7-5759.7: 13.8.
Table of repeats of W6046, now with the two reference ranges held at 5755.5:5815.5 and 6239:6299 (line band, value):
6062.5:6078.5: -2.6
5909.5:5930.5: 3.0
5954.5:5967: 0.7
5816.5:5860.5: 0.5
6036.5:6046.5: -1.1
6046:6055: -1.6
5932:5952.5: 0.9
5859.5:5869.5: 1.1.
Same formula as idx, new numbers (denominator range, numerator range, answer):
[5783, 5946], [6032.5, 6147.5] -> 1.20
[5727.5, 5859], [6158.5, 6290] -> 0.83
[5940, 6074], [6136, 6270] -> 0.87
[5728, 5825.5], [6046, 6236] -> 0.96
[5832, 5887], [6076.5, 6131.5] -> 1.14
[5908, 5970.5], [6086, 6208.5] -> 1.09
